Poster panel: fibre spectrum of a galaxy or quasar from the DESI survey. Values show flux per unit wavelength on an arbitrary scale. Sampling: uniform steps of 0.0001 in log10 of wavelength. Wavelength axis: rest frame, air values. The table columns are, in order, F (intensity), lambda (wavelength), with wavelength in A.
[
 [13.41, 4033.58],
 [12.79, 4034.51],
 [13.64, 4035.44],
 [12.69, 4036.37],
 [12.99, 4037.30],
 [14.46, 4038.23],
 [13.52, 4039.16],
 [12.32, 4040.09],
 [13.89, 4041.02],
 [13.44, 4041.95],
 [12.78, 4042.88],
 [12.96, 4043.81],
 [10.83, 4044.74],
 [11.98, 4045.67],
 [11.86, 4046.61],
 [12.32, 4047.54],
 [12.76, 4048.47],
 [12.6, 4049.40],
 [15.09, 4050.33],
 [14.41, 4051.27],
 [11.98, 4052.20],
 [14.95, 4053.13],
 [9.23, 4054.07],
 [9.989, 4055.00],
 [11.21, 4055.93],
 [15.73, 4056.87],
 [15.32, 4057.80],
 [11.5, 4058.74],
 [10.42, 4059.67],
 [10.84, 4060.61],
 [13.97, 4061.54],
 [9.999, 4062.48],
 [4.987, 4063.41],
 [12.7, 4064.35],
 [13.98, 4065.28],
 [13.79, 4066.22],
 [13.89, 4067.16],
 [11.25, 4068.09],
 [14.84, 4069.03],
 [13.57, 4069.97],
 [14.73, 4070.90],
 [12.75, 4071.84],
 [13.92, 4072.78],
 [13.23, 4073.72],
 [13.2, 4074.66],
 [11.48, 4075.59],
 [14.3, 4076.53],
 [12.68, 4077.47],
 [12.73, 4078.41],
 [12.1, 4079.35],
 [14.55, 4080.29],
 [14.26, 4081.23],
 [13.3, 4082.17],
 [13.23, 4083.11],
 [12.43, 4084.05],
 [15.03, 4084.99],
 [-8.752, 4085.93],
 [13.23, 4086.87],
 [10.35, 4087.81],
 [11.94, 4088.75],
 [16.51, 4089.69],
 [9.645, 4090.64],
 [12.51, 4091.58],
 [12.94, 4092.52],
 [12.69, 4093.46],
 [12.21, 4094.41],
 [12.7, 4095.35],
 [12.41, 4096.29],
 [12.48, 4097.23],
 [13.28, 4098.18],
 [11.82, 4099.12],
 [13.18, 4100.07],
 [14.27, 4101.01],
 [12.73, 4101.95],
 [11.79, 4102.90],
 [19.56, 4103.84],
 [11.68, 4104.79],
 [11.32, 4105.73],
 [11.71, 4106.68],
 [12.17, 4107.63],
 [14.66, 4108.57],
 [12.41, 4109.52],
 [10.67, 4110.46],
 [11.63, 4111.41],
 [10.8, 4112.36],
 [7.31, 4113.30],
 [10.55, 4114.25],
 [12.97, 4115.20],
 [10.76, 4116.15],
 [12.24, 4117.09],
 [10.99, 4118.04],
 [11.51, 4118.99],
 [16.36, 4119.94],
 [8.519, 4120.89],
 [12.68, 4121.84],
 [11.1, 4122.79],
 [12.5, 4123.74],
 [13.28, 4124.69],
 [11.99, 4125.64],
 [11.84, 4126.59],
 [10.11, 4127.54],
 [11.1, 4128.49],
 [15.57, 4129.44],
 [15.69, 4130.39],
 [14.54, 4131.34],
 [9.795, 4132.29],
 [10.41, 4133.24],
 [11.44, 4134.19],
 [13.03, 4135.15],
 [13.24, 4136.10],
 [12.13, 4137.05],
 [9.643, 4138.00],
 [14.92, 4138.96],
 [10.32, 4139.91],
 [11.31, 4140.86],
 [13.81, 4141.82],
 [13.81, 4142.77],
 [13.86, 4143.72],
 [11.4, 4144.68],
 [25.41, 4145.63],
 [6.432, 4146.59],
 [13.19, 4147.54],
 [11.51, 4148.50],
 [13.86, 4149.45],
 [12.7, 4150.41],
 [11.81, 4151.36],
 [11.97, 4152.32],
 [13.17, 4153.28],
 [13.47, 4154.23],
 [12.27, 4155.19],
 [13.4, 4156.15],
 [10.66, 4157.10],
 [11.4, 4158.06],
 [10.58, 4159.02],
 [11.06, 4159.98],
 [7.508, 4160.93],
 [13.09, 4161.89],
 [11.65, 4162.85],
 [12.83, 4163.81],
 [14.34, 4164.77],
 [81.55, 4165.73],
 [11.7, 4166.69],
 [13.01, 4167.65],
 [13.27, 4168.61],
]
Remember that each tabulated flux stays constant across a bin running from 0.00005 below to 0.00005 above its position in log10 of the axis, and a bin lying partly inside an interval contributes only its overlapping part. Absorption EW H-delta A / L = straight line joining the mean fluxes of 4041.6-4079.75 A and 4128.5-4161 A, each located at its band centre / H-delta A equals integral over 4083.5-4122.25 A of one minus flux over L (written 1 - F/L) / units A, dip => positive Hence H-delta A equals 2.2 A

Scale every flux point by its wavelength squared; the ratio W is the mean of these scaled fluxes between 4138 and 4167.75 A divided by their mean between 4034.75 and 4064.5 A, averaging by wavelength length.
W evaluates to 1.2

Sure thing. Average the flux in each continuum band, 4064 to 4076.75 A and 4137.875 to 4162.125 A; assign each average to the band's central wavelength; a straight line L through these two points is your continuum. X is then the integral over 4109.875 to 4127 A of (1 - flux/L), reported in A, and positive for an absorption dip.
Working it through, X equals 1.70 A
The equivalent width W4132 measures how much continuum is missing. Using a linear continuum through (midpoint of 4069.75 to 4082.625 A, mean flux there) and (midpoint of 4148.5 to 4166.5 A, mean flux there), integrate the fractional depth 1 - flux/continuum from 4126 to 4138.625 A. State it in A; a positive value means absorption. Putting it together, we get 2.35 A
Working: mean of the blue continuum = 13.3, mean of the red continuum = 15.8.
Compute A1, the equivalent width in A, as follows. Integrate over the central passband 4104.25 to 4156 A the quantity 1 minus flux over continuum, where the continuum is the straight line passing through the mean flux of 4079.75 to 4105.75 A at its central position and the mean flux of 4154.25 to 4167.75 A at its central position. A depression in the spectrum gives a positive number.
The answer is 8.5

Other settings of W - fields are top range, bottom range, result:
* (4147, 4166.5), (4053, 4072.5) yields 1.32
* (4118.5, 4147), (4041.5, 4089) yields 1.06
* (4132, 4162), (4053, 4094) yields 1.04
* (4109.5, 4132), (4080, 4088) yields 1.13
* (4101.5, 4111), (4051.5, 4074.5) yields 1.05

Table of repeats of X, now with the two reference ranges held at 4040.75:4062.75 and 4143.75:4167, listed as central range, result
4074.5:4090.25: 1.7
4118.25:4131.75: 1.8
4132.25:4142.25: 2.0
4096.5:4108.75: 0.7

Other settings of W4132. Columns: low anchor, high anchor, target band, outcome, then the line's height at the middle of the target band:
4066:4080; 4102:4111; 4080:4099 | 1.79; 13.1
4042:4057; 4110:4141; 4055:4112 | -0.93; 12.2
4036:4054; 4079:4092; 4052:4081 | -1.11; 12.2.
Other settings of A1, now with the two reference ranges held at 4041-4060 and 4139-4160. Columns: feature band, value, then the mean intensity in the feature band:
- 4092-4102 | -0.1 A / 12.8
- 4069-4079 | -0.5 A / 13.3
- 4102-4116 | 0.6 A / 12.1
